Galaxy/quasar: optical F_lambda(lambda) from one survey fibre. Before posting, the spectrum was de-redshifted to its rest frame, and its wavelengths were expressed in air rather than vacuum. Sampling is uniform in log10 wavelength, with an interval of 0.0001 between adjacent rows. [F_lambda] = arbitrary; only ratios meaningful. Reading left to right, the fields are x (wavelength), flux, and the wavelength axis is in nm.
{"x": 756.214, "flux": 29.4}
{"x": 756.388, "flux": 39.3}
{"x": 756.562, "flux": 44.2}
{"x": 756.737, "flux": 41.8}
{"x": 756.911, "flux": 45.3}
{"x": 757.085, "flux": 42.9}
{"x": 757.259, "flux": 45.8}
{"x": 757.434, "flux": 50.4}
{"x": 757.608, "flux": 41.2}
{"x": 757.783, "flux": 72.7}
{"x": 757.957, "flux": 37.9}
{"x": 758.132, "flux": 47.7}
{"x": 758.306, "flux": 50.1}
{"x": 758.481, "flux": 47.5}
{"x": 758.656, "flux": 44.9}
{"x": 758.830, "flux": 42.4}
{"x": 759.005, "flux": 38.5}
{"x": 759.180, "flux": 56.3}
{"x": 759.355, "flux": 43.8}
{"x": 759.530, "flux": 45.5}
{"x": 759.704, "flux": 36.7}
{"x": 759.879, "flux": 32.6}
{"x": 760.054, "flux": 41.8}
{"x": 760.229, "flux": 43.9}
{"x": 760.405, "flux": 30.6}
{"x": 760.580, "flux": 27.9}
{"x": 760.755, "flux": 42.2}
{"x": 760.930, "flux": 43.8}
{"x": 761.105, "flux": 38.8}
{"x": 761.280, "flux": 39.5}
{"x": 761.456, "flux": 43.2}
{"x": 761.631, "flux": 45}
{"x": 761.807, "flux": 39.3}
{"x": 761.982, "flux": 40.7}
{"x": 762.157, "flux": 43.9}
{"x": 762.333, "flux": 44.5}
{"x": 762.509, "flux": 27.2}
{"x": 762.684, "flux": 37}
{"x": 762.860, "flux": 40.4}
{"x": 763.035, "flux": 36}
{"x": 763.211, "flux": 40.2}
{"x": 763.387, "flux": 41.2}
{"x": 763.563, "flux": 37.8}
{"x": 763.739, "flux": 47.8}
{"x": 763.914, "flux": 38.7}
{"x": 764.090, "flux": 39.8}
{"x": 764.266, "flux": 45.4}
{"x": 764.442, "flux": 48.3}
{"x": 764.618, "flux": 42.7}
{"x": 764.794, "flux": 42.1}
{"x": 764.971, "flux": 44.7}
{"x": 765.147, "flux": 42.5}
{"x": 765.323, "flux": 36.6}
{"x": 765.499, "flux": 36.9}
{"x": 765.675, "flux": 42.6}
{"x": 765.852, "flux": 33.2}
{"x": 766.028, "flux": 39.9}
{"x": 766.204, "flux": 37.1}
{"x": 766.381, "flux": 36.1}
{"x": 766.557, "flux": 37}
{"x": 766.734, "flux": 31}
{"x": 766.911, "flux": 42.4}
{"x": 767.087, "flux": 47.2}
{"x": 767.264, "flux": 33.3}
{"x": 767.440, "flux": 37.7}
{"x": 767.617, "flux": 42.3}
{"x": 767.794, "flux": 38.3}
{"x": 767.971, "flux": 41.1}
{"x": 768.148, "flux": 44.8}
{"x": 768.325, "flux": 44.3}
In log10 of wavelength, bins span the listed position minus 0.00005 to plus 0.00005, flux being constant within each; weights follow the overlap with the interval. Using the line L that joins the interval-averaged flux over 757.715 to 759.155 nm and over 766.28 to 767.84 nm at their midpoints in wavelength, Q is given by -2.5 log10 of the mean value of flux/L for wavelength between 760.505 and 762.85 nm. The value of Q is 0.12 mag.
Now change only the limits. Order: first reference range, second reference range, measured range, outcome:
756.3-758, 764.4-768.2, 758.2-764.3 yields 0.06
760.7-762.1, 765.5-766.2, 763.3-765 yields -0.09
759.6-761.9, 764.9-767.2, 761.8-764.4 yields -0.03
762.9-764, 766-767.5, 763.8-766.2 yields -0.05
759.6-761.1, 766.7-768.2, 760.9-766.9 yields -0.03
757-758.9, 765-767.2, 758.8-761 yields 0.13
